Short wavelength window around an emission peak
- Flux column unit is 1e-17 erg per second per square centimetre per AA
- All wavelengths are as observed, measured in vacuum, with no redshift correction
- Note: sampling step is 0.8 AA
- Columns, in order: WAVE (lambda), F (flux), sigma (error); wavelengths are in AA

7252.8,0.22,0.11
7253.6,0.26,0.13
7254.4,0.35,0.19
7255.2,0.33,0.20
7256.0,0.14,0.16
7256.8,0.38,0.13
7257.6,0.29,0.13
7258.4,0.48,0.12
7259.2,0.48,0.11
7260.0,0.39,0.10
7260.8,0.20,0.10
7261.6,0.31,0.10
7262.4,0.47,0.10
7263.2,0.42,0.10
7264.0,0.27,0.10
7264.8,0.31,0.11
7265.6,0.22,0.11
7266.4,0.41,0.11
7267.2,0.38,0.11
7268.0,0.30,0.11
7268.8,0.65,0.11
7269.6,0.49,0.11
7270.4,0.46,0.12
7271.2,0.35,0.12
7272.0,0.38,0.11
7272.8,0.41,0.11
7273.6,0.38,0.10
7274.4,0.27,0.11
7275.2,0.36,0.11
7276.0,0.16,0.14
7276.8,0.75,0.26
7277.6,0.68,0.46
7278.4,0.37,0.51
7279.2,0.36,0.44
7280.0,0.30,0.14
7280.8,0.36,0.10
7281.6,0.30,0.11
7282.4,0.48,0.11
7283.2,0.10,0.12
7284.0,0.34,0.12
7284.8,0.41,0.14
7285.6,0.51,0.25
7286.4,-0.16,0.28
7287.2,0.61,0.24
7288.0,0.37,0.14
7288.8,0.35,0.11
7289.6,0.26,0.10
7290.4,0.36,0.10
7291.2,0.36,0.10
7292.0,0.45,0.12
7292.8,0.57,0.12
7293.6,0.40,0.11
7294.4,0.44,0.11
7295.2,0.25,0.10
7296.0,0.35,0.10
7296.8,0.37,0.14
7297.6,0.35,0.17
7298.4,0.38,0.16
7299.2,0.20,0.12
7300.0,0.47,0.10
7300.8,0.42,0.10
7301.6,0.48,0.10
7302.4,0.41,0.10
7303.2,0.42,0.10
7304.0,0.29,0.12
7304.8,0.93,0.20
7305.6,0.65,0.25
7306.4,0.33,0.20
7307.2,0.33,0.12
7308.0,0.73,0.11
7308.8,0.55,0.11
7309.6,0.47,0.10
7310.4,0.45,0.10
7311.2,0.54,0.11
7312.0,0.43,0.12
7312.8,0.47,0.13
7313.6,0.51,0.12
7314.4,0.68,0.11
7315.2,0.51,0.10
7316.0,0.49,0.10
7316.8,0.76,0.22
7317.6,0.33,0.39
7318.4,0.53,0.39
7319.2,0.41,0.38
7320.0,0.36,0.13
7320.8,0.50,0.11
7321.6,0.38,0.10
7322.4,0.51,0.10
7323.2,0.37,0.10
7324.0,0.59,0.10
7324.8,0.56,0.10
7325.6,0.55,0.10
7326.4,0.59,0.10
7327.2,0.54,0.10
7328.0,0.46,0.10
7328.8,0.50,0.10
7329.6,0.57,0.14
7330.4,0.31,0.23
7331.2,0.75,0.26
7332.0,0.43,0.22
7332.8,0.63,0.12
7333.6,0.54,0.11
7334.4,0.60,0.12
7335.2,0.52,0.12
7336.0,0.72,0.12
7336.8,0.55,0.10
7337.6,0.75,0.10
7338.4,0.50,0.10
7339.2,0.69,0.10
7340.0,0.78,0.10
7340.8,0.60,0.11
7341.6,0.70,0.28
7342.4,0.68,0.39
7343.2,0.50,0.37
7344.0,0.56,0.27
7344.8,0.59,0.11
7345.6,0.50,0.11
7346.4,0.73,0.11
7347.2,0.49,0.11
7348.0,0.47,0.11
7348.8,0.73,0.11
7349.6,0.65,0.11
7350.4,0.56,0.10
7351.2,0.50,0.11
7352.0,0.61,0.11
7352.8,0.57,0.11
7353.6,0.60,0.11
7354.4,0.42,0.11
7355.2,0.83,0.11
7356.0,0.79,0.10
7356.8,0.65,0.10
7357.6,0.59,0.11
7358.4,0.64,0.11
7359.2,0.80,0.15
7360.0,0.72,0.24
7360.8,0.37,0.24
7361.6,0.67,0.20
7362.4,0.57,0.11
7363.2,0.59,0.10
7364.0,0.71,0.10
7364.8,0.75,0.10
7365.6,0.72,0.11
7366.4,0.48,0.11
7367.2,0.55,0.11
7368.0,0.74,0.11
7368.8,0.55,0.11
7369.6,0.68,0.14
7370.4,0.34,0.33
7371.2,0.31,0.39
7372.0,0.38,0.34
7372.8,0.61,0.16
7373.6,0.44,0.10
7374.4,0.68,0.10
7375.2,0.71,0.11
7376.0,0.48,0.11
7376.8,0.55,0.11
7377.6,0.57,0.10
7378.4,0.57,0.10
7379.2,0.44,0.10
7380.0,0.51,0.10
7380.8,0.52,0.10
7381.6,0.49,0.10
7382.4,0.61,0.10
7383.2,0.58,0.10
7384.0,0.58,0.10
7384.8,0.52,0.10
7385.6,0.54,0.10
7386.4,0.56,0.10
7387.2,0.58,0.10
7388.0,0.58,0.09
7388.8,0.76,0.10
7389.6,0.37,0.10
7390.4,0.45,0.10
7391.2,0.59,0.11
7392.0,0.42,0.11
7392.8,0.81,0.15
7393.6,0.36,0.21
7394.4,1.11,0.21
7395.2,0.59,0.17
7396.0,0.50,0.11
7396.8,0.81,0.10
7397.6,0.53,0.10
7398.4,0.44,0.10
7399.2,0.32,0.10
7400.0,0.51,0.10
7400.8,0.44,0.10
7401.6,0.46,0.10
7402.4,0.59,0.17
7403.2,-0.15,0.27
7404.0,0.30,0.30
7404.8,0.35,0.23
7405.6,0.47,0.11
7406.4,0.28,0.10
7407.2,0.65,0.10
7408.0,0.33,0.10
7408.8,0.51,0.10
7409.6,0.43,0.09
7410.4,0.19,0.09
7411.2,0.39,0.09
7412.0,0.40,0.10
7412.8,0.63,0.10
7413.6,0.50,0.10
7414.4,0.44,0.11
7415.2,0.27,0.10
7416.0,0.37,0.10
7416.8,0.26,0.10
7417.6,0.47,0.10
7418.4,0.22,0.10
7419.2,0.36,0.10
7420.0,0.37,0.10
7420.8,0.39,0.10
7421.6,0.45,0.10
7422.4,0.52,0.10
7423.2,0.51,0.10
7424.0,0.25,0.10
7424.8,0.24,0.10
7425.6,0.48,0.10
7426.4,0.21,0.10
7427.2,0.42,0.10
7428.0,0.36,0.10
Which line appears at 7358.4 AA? Mg II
